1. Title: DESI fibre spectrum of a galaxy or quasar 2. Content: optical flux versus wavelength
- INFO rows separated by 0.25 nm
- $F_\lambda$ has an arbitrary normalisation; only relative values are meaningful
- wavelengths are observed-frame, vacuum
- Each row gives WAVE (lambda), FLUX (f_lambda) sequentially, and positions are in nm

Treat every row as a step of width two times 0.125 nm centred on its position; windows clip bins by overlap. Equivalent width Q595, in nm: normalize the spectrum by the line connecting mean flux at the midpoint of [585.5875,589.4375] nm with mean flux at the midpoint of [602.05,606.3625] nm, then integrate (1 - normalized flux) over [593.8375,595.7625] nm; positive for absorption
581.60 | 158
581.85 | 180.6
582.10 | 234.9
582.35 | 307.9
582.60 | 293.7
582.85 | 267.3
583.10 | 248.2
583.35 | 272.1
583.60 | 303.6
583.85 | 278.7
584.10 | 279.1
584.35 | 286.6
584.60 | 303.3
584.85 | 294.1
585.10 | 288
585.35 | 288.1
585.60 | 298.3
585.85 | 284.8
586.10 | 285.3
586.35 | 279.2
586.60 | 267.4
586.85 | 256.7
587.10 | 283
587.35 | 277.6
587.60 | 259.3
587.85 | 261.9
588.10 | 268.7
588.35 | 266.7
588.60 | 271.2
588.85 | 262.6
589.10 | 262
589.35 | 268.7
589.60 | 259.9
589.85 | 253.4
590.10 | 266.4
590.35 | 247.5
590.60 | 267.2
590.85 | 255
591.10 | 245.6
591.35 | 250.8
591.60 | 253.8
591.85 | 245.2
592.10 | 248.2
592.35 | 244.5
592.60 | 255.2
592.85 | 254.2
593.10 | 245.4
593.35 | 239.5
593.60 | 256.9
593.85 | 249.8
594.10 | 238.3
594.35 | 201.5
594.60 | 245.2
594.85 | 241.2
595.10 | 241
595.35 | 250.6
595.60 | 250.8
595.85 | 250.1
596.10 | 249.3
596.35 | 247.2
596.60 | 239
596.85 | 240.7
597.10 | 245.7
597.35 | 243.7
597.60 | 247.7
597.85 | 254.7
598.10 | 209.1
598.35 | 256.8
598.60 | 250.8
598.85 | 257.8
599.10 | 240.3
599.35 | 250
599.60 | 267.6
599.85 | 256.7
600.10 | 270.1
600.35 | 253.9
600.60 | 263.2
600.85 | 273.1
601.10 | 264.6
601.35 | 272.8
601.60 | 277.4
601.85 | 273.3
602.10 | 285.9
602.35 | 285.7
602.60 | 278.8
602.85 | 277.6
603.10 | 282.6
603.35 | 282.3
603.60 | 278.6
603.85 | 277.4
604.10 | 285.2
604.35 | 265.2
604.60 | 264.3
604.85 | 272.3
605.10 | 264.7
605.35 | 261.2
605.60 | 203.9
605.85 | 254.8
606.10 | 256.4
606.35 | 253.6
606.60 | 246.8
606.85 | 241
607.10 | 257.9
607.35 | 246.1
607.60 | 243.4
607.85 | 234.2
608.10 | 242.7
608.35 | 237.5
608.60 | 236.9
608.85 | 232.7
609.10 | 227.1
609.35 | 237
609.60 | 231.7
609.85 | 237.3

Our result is 0.22 nm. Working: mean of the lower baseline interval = 271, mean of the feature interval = 239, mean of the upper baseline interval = 268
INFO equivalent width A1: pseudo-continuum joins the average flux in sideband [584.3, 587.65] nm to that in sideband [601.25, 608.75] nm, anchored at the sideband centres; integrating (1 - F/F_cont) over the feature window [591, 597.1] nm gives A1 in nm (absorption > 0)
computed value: 0.63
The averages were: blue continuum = 283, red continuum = 261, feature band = 245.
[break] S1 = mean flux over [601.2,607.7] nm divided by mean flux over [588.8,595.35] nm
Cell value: 1.1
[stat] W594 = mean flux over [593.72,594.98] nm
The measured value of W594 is 235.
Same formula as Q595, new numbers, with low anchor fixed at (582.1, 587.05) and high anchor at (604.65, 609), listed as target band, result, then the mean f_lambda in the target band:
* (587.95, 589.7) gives 0.061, 266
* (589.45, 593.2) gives 0.253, 253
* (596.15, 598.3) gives 0.164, 242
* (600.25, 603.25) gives -0.233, 274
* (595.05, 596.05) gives 0.060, 249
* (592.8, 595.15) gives 0.230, 241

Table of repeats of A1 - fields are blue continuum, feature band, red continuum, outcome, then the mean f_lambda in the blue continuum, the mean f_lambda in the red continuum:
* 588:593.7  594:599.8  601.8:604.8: 0.484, 256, 278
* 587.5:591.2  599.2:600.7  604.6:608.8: -0.042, 261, 247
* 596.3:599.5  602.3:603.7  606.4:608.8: -0.211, 245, 243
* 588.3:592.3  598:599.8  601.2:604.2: 0.161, 257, 280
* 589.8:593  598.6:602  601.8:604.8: 0.111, 253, 278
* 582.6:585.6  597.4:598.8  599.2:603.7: 0.150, 284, 272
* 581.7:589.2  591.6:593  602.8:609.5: 0.090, 273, 254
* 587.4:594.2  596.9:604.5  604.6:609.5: -0.452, 256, 245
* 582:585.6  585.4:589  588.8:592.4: -0.055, 283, 255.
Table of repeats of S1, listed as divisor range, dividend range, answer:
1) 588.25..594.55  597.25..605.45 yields 1.05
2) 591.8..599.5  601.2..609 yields 1.06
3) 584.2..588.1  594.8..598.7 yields 0.87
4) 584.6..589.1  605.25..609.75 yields 0.87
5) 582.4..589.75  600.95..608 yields 0.95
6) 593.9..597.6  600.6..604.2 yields 1.15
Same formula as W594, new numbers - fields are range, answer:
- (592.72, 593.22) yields 250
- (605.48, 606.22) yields 238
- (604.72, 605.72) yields 251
